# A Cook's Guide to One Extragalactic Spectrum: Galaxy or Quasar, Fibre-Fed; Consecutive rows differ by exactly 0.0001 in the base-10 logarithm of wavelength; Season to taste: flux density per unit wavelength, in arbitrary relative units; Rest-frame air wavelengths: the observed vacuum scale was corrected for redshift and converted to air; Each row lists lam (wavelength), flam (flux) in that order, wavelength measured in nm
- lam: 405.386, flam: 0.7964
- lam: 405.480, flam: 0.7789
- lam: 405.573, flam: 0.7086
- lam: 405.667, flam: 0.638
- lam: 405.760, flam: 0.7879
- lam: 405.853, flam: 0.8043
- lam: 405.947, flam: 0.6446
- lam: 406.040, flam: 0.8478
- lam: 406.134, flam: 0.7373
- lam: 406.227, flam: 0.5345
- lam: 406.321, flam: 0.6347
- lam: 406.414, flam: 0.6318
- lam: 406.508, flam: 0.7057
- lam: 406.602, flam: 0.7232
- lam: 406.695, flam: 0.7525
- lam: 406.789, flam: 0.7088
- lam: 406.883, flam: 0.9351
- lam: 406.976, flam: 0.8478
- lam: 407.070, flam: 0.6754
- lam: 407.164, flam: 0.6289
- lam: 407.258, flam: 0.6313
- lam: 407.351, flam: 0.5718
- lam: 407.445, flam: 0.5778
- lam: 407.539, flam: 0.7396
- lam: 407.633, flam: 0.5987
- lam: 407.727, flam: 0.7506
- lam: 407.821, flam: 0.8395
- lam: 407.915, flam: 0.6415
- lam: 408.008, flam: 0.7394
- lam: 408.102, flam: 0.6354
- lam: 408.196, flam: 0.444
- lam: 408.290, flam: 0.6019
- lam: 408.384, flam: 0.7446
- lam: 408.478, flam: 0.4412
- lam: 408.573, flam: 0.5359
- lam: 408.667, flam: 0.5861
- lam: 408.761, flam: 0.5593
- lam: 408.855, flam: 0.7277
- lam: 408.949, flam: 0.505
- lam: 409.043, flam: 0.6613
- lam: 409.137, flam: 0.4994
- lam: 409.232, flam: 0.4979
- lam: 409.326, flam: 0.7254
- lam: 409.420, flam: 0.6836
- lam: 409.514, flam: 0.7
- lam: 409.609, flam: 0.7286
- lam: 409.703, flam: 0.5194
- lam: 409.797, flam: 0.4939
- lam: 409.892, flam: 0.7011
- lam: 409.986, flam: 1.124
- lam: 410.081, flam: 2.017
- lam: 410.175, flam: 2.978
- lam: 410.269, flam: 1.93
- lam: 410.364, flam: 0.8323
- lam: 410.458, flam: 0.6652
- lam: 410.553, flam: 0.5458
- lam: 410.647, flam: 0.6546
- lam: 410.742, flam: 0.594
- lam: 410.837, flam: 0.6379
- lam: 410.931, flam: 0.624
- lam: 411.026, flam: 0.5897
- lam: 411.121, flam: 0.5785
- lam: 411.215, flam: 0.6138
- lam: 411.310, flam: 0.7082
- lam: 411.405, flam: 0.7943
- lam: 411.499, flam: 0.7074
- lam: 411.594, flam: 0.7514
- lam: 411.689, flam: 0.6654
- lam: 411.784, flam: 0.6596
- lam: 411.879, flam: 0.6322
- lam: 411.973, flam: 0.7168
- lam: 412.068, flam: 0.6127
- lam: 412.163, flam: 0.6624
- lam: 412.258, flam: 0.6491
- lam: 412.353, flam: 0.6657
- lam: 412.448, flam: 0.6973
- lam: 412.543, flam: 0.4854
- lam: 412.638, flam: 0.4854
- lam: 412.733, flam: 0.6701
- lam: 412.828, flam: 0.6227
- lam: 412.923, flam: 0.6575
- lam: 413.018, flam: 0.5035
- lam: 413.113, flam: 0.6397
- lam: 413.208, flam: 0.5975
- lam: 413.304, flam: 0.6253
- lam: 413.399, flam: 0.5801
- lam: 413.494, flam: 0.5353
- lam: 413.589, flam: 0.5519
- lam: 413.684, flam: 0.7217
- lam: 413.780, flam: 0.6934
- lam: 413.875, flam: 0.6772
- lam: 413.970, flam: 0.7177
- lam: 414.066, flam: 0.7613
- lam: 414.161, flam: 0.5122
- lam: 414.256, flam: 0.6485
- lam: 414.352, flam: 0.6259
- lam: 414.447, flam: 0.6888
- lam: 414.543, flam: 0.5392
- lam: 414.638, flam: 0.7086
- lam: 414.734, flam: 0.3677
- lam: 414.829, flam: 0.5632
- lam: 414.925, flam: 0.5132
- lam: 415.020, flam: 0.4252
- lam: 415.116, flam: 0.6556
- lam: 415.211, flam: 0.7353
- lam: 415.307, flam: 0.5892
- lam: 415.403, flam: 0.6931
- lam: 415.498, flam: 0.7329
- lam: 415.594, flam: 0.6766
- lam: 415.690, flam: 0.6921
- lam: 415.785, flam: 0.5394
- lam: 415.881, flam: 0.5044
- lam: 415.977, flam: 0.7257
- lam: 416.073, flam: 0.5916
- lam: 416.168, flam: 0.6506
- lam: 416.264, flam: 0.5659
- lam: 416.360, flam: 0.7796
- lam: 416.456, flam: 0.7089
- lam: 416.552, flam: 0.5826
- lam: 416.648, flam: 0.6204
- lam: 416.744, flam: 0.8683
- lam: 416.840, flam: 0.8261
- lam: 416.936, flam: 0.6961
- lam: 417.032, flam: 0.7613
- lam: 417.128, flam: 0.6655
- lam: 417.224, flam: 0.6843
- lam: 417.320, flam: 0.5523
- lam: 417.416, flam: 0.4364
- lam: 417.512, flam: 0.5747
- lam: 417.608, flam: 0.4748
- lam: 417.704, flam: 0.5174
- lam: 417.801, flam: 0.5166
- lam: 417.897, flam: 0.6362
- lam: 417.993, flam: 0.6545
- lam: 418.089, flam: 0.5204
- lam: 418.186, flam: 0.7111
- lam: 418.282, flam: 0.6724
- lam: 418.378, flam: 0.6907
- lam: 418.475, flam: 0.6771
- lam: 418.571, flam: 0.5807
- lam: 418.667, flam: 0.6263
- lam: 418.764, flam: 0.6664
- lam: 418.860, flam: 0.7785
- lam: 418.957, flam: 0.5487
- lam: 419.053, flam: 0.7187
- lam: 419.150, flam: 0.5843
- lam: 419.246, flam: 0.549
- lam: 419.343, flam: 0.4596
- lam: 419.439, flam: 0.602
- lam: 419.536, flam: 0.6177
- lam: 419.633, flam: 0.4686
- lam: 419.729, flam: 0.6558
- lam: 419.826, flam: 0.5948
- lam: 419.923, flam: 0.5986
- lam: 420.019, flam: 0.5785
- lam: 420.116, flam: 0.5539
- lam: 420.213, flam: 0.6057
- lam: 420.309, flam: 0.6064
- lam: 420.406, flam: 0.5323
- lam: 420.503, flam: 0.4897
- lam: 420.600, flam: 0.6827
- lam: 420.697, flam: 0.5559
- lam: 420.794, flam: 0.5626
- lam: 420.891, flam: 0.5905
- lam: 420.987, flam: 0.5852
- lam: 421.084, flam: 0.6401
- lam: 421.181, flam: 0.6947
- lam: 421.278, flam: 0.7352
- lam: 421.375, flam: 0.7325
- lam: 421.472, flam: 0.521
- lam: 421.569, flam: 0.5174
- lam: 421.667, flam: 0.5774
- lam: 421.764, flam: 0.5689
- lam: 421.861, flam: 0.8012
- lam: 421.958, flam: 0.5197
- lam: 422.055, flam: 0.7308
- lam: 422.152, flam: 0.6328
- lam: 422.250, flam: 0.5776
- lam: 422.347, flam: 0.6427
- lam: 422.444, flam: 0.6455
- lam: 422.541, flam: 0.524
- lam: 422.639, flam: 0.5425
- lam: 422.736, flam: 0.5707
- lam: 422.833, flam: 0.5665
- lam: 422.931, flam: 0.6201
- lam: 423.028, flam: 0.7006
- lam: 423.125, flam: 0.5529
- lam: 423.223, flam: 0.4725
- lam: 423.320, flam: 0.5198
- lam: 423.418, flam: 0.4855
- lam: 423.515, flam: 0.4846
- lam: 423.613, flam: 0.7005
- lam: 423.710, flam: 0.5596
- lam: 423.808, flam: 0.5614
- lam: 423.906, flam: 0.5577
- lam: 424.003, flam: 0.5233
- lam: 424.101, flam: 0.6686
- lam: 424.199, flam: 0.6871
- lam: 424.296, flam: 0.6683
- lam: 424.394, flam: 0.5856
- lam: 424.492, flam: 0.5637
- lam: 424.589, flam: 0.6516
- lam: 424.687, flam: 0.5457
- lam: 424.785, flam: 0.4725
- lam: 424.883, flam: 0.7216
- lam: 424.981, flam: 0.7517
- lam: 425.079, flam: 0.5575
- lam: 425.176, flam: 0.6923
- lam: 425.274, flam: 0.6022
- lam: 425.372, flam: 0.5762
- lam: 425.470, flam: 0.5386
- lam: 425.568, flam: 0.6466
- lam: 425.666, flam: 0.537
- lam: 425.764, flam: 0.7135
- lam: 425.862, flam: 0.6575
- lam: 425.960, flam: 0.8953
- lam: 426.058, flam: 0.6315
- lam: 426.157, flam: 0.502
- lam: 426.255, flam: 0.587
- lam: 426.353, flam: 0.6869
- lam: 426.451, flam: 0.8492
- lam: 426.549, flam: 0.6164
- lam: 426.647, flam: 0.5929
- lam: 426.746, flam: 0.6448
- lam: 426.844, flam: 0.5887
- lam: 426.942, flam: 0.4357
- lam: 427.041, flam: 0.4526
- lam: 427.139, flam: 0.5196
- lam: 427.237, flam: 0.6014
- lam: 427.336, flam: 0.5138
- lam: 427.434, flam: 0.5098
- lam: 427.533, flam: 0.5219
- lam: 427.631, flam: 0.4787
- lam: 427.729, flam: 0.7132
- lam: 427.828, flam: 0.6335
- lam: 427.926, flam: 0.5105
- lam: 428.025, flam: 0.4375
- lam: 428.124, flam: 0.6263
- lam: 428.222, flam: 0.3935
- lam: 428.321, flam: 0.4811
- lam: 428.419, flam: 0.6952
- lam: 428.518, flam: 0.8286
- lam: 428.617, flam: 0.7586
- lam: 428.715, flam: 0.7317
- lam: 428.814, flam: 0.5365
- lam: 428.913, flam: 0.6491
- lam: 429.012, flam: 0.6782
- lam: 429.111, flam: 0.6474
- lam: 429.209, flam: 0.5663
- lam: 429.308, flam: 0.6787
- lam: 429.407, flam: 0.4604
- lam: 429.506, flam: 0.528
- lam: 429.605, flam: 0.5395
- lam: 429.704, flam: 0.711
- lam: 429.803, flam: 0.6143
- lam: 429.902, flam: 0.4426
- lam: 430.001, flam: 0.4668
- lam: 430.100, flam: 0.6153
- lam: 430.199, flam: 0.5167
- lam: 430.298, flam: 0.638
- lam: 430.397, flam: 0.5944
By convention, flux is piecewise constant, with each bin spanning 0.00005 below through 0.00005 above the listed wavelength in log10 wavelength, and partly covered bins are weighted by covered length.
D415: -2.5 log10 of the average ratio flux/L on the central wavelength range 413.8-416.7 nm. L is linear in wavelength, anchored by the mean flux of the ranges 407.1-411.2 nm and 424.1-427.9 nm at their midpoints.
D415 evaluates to 0.12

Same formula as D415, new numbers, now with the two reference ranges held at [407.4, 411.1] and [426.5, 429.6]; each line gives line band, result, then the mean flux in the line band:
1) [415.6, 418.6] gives 0.09 mag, 0.636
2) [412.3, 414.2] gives 0.18 mag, 0.621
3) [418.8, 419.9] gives 0.12 mag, 0.599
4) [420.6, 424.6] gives 0.06 mag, 0.601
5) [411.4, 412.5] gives 0.10 mag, 0.68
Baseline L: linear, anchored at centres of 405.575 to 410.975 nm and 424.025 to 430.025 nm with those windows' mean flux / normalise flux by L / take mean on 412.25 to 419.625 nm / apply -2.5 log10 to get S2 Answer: 0.113 mag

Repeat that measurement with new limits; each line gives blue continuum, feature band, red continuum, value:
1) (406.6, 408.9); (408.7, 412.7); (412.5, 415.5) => -0.20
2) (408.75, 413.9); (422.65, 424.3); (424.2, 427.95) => 0.09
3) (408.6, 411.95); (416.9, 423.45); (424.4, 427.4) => 0.13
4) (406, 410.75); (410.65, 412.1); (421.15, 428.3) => 0.11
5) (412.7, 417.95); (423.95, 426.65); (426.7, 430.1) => -0.08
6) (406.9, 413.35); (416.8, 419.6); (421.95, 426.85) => 0.07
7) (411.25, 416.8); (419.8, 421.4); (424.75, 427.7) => 0.02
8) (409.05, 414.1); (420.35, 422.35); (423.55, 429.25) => 0.07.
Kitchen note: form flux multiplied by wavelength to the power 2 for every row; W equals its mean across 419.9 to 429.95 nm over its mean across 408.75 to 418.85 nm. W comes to 0.93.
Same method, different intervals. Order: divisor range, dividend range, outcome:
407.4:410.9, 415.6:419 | 0.85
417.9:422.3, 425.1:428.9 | 1.02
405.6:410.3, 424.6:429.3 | 0.87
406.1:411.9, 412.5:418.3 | 0.87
